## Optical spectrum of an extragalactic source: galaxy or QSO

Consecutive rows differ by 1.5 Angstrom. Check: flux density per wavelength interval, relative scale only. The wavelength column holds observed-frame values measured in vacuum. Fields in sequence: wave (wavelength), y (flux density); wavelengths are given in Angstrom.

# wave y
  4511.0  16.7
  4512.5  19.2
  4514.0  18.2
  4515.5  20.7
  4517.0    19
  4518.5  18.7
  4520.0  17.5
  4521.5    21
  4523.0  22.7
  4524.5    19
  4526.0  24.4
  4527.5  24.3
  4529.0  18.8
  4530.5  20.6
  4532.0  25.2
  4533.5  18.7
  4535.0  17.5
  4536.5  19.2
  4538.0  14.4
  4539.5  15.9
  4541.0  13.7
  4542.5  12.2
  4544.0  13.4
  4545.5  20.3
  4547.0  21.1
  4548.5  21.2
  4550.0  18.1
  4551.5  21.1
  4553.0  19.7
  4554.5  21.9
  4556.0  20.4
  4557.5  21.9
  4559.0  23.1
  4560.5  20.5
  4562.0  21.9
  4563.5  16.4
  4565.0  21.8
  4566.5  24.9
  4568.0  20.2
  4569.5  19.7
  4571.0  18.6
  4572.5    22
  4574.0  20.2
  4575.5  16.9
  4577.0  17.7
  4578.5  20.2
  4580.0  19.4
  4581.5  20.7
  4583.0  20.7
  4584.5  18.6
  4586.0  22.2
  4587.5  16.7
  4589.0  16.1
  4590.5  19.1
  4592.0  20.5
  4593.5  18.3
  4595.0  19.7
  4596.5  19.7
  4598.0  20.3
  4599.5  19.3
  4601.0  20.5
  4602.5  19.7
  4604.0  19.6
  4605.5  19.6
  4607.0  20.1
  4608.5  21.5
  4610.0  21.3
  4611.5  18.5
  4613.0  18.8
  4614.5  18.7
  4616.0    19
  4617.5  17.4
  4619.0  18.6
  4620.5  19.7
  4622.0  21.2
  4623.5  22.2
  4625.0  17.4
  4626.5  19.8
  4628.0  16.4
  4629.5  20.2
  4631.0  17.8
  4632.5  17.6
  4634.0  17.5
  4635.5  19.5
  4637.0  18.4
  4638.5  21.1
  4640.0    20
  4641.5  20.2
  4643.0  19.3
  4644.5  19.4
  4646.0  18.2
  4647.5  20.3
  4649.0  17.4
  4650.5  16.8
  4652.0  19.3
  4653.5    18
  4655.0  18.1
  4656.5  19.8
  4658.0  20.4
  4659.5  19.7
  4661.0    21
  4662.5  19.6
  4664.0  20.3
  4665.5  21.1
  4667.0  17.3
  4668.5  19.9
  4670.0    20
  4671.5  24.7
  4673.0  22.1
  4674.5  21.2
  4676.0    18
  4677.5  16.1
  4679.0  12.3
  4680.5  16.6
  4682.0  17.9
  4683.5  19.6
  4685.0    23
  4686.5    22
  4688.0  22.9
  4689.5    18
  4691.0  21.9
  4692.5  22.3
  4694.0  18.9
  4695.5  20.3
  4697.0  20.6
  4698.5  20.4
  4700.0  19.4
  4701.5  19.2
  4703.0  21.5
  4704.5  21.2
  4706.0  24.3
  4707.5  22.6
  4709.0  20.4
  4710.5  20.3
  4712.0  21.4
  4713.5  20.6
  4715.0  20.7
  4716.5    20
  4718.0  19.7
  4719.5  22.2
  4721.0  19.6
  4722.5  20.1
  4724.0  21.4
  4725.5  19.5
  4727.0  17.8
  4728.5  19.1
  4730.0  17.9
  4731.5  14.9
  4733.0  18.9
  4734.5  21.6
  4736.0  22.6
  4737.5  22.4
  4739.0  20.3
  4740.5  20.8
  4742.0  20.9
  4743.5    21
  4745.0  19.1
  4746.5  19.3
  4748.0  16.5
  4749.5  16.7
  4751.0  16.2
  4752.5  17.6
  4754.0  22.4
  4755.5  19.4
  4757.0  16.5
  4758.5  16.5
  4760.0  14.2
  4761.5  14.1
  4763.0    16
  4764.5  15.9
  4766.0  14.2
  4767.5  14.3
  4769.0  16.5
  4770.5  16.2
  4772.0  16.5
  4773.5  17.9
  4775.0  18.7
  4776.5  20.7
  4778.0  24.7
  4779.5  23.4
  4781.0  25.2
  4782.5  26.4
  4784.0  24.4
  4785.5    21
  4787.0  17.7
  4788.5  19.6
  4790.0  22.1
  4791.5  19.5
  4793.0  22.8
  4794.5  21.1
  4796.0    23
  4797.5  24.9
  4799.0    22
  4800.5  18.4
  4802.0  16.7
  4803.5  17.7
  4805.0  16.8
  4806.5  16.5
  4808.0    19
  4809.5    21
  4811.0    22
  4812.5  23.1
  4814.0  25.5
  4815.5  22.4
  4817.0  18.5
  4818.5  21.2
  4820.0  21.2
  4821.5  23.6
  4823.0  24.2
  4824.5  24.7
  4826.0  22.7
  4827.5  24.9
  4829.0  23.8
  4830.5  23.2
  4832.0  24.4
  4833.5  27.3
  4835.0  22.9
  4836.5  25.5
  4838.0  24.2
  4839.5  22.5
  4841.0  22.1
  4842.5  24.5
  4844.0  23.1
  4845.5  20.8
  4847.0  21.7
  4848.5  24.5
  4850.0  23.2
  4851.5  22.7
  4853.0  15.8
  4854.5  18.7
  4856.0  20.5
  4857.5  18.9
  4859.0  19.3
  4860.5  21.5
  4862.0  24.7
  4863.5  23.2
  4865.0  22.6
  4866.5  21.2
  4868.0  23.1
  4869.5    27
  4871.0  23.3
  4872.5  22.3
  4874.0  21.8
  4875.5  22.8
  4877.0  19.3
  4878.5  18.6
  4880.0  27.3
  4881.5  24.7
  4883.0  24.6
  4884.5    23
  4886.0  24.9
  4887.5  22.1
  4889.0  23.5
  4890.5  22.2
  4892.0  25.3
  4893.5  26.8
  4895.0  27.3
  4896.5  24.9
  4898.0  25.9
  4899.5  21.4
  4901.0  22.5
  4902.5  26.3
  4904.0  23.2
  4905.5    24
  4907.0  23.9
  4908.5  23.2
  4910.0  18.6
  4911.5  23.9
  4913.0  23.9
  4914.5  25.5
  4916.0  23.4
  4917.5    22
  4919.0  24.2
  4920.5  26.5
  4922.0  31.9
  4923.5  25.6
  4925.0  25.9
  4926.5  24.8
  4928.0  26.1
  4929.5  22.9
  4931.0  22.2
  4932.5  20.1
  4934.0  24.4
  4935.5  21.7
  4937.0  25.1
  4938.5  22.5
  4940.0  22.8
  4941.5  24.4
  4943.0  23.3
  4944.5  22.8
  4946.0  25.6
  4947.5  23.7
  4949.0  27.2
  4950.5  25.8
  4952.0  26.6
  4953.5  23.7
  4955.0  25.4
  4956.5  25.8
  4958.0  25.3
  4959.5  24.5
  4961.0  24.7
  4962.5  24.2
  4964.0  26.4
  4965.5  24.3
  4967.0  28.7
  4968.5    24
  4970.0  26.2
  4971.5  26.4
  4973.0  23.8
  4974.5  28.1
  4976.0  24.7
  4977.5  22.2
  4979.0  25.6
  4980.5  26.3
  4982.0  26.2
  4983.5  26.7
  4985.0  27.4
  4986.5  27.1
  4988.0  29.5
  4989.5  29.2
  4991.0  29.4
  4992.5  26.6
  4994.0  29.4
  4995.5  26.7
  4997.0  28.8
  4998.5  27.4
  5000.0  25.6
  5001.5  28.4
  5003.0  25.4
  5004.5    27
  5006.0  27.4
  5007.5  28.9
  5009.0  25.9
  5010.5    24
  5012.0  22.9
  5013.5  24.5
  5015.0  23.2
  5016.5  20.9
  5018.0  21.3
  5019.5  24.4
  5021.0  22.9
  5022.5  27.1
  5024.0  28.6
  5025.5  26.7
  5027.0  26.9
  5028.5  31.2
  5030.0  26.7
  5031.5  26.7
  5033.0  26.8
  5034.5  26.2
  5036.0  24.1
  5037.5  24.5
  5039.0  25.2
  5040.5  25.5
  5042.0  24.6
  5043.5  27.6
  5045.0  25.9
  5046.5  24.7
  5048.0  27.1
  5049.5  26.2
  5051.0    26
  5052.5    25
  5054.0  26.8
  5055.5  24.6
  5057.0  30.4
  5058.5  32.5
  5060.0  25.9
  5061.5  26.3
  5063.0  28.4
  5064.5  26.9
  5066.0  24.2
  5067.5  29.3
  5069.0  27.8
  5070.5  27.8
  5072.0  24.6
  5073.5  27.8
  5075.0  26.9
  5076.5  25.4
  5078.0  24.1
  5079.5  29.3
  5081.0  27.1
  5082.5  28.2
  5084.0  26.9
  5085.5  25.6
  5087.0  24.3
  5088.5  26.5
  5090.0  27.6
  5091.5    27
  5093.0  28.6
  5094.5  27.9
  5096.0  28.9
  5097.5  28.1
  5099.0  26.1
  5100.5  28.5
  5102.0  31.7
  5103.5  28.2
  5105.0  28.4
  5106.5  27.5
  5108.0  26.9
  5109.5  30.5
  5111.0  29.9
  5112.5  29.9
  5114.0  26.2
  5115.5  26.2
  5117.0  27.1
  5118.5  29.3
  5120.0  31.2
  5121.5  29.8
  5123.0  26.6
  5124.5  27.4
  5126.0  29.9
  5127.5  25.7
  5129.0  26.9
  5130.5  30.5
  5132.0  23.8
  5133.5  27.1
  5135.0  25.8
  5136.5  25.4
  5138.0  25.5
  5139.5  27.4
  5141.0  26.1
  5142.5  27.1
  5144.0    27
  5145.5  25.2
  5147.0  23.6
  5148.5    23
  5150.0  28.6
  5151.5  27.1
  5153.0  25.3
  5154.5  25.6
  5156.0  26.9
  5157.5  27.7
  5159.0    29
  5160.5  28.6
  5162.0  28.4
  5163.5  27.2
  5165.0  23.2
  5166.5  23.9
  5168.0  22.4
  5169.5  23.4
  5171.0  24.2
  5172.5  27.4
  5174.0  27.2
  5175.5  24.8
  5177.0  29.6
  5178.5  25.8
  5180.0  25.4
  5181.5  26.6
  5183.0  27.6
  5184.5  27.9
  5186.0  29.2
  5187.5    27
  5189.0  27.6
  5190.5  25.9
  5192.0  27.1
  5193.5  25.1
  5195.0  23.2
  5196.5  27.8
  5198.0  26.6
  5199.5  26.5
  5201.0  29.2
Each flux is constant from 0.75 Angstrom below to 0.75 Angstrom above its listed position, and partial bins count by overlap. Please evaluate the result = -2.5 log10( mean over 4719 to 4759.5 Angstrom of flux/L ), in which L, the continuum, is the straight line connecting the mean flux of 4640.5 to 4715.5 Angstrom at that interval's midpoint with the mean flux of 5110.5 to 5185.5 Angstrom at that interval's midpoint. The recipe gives 0.084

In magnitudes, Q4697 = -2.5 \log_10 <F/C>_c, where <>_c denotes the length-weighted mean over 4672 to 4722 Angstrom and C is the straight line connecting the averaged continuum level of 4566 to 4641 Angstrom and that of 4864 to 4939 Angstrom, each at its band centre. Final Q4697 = 0.03 mag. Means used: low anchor 19.5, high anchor 23.8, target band 20.2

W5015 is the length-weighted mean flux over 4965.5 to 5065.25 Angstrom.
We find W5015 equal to 26.3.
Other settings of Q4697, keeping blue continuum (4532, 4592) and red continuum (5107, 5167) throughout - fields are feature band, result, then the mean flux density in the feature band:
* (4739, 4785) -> 0.172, 18.8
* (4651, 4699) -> 0.056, 19.8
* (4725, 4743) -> 0.098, 19.7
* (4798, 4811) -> 0.196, 18.8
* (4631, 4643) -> 0.066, 19.1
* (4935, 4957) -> 0.002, 24.4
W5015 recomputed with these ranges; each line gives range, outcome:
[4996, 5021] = 25.3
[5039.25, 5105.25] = 27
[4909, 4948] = 24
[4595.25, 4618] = 19.6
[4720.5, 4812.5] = 19.4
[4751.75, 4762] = 17.3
